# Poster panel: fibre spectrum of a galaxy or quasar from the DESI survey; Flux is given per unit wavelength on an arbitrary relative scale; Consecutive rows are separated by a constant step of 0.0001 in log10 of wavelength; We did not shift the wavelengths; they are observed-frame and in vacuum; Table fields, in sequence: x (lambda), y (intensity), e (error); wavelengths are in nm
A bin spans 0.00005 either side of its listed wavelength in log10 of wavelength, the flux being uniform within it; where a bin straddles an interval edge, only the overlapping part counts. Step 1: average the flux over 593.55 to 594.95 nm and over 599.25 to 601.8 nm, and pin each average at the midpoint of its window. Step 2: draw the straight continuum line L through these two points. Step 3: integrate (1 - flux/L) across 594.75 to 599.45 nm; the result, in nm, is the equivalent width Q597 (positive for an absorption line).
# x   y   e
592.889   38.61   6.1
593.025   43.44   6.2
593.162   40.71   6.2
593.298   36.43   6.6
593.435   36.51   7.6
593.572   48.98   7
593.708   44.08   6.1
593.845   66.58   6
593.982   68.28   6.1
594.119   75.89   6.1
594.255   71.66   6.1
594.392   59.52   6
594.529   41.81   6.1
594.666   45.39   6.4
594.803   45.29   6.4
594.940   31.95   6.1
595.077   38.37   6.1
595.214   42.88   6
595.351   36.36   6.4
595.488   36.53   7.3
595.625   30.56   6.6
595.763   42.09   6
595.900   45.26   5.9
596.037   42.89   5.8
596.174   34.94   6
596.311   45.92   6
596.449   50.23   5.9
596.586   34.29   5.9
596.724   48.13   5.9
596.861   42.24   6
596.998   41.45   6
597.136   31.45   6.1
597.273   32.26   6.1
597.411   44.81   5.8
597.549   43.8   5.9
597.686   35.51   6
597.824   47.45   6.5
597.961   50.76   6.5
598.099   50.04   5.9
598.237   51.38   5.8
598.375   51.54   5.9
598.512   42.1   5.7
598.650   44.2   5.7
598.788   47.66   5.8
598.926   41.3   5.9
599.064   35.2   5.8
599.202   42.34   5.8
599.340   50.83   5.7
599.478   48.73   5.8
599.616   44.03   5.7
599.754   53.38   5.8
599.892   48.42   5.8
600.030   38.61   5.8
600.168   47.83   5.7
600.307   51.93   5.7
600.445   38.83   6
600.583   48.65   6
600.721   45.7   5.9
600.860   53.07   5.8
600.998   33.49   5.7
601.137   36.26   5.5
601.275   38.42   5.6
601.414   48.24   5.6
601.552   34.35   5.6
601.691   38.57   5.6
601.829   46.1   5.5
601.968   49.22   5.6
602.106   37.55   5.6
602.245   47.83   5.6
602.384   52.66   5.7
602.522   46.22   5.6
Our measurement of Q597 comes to 0.76 nm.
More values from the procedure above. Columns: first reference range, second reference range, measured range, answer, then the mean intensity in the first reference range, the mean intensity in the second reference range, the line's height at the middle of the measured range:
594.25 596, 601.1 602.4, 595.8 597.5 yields 0.06 nm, 42.6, 42.7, 42.6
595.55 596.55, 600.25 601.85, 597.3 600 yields -0.23 nm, 41.4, 42.6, 42.1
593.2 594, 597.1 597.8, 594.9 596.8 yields 0.11 nm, 48.7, 38.5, 42.7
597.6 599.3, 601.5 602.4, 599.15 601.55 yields -0.04 nm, 45.1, 43.4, 44.2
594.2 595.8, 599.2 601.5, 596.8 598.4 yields 0.03 nm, 43.3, 45.2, 44.2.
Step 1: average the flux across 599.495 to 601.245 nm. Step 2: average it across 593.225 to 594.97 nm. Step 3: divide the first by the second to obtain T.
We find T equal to 0.86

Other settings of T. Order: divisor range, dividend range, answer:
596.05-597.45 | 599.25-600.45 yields 1.17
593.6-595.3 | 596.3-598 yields 0.80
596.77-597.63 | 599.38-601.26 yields 1.14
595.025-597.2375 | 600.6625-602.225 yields 1.05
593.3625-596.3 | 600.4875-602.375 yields 0.92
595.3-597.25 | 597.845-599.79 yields 1.16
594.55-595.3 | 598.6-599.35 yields 1.06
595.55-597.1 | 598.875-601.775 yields 1.06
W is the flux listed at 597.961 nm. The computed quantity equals 50.76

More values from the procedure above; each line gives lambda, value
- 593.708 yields 44.08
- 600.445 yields 38.83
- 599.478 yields 48.73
